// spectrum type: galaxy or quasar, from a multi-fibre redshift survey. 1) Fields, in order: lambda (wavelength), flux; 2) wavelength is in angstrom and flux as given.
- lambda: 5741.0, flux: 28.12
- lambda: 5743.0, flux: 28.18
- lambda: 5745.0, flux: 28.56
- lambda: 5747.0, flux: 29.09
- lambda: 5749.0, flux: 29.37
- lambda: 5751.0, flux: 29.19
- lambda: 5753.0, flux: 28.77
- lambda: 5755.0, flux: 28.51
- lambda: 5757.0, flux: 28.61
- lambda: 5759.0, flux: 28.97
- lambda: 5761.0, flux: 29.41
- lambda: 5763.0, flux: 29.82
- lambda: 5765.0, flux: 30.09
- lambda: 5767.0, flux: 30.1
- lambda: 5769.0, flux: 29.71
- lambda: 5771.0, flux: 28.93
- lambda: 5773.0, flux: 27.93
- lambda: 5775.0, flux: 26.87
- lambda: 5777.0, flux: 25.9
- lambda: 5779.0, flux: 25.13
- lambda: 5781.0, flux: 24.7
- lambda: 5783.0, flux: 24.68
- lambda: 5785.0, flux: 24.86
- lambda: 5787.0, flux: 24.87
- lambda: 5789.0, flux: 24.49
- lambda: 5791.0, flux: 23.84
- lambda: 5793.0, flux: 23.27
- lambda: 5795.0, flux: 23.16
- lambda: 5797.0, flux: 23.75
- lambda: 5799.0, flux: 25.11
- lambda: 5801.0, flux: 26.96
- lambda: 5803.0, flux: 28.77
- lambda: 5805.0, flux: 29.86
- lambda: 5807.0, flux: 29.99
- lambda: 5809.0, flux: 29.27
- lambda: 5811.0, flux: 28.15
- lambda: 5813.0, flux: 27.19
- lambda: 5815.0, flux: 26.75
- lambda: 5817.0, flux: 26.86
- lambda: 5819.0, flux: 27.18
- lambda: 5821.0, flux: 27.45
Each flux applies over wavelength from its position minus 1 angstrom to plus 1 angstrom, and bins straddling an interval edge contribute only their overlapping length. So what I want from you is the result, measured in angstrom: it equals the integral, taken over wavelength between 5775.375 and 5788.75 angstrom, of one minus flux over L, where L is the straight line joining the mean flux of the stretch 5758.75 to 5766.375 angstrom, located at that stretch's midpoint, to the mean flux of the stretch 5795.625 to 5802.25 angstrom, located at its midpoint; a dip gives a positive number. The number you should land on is 1.1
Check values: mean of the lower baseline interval 29.7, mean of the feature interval 25.1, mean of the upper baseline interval 25.3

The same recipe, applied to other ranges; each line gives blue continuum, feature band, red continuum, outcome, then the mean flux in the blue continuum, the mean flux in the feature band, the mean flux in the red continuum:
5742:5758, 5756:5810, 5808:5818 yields 2.3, 28.8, 27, 27.6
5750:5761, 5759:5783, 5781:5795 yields -1.1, 28.9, 28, 24.3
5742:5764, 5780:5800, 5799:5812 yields 3.1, 29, 24.3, 28.5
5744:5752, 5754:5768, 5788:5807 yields -0.6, 29.1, 29.4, 25.7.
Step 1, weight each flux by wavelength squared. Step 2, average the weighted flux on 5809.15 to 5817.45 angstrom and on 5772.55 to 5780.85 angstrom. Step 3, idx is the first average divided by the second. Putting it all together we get 1.06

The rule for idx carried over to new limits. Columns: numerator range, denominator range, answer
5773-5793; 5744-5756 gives 0.88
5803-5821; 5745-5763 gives 0.99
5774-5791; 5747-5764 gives 0.87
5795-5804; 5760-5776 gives 0.90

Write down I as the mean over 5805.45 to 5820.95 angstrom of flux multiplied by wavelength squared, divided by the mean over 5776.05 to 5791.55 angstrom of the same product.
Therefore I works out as 1.14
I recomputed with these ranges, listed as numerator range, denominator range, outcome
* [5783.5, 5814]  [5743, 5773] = 0.91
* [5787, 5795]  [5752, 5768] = 0.83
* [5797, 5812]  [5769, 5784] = 1.07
